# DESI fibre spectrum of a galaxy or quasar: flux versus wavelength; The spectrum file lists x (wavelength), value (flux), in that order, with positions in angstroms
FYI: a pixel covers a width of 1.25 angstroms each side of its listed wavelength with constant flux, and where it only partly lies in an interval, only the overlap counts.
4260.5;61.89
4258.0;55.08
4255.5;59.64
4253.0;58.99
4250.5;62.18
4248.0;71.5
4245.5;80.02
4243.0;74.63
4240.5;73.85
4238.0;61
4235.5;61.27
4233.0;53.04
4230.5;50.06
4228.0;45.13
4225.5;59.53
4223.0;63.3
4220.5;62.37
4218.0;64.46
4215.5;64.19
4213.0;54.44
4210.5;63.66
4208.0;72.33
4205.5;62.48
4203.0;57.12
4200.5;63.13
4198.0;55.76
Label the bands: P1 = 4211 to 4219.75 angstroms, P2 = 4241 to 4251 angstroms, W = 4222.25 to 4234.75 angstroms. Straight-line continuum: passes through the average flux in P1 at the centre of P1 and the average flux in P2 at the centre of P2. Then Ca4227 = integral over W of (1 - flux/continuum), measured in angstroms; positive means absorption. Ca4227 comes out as 2.28 angstroms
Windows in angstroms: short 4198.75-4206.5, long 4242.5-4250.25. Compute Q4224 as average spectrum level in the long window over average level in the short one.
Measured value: 1.2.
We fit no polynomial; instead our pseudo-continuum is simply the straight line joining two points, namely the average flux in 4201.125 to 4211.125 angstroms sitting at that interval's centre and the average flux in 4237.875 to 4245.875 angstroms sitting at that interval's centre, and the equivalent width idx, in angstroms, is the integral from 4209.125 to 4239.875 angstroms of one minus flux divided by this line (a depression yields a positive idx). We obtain 4.3 angstroms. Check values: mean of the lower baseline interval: 63.9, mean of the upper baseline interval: 73.1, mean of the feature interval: 58.9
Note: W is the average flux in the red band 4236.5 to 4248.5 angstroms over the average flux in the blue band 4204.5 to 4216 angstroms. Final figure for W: 1.1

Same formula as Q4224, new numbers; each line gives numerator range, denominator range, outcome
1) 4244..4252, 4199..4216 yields 1.14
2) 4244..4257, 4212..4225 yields 1.08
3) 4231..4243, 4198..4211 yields 1.00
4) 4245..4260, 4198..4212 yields 1.01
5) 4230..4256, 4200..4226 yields 1.04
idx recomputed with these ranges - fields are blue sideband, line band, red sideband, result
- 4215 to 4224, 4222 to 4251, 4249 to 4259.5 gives -0.77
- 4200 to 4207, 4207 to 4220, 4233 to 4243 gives -0.29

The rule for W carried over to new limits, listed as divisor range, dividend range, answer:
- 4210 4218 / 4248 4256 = 1.02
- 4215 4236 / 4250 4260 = 1.02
